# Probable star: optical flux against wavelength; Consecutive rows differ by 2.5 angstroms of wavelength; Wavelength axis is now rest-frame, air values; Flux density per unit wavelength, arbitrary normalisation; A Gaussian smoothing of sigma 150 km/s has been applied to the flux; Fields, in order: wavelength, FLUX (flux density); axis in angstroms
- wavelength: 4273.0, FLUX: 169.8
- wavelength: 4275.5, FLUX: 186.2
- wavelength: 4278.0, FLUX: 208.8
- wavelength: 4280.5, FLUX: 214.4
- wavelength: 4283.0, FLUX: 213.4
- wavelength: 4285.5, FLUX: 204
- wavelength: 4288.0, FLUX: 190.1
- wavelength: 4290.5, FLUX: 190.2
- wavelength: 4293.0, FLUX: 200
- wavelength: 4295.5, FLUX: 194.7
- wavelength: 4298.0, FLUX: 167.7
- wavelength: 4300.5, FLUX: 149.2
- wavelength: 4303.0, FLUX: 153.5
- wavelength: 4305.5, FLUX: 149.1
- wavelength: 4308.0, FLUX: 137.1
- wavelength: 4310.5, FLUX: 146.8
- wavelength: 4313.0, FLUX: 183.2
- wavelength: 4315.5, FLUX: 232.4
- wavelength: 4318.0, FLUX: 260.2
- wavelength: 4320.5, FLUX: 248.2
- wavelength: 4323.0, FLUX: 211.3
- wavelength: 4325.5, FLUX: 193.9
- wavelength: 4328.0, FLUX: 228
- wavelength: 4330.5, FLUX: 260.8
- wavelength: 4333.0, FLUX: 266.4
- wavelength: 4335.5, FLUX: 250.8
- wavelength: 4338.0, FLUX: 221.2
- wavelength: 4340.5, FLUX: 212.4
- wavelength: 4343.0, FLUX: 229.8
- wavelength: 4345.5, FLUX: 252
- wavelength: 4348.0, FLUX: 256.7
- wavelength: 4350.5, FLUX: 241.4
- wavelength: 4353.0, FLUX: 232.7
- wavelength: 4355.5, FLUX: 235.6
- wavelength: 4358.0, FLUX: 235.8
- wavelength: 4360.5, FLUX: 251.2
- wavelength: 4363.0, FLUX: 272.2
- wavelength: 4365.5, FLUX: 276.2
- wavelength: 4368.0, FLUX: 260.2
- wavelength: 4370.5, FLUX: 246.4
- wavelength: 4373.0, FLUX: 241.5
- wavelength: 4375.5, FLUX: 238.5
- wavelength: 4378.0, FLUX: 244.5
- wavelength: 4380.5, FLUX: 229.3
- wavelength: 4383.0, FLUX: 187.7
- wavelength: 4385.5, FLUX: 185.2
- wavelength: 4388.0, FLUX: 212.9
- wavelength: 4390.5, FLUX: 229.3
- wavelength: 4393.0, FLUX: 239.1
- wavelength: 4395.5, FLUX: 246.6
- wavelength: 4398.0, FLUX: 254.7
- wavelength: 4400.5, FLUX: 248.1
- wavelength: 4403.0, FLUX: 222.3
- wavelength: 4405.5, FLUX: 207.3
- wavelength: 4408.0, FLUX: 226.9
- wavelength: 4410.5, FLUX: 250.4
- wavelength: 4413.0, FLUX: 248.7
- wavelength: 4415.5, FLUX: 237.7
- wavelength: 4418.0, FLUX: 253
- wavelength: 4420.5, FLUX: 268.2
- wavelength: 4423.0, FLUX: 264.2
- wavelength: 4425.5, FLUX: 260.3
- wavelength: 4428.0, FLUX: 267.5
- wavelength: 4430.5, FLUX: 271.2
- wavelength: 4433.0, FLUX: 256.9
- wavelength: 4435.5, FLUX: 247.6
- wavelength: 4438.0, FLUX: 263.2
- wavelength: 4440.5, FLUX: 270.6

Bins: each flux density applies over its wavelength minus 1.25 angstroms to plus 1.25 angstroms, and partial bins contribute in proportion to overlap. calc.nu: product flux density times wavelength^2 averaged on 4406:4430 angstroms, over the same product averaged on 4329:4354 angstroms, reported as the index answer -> 1.08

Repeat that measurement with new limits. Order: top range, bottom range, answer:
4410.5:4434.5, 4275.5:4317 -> 1.49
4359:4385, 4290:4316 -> 1.47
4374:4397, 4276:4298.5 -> 1.18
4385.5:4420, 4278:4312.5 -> 1.38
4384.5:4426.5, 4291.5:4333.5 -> 1.26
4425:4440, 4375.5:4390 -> 1.24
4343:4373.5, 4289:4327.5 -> 1.35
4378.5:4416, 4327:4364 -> 0.96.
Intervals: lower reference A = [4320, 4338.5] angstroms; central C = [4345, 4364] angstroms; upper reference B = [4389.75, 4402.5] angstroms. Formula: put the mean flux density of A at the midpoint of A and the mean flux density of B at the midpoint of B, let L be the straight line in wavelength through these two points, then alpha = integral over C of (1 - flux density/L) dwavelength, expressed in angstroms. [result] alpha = -0.69 angstroms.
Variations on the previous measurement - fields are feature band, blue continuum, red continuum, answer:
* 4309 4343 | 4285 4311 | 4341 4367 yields -2.4 angstroms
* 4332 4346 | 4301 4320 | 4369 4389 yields -2.7 angstroms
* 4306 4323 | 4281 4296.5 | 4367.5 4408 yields 0.7 angstroms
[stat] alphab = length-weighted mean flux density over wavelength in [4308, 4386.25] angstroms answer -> 232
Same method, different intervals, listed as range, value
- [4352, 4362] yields 240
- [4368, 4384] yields 234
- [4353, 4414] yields 237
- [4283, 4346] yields 205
